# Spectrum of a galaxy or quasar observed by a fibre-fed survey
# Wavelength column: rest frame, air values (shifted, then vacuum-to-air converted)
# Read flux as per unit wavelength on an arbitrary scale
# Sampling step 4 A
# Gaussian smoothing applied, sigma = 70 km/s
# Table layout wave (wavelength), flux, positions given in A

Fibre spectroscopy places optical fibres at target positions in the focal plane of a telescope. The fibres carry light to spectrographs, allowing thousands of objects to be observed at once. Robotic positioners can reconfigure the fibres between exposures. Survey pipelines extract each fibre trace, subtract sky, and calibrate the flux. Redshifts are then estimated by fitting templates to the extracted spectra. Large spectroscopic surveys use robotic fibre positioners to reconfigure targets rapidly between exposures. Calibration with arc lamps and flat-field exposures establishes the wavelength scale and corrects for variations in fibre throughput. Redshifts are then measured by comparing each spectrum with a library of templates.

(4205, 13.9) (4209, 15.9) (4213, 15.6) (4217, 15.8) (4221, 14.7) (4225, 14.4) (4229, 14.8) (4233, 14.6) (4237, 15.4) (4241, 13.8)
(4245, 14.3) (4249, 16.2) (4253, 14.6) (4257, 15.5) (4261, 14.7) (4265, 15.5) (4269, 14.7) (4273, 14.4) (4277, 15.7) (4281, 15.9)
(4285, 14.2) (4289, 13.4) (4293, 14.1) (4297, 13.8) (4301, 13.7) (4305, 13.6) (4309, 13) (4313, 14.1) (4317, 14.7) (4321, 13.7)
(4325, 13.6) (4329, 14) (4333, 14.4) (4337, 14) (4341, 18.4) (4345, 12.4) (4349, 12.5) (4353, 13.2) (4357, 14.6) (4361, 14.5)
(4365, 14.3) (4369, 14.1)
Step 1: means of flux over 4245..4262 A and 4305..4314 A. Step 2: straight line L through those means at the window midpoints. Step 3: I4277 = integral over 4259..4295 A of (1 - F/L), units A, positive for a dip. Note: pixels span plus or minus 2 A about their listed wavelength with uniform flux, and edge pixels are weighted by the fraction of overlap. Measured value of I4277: -0.7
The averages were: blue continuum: 15.2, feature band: 14.7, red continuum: 13.5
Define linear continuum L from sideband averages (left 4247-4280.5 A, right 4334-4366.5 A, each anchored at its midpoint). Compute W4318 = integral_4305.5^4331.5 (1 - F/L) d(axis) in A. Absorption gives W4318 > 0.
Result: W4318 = 1.3 A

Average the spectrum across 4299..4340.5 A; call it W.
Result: 14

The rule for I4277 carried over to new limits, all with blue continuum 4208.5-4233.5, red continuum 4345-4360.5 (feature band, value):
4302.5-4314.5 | 0.4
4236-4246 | 0.3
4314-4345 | -1.9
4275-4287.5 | -0.8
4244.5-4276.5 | -1.0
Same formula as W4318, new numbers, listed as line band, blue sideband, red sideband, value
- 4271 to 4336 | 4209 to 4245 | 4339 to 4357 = 1.38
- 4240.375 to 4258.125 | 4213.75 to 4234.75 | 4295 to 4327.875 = -0.43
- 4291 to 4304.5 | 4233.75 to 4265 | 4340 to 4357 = 0.57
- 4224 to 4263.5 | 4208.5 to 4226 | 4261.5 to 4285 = 0.91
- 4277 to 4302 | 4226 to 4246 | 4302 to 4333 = -0.39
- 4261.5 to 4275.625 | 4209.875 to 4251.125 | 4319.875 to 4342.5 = -0.03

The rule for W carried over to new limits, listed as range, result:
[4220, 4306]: 14.6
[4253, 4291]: 14.9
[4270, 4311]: 14.2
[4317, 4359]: 14.1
